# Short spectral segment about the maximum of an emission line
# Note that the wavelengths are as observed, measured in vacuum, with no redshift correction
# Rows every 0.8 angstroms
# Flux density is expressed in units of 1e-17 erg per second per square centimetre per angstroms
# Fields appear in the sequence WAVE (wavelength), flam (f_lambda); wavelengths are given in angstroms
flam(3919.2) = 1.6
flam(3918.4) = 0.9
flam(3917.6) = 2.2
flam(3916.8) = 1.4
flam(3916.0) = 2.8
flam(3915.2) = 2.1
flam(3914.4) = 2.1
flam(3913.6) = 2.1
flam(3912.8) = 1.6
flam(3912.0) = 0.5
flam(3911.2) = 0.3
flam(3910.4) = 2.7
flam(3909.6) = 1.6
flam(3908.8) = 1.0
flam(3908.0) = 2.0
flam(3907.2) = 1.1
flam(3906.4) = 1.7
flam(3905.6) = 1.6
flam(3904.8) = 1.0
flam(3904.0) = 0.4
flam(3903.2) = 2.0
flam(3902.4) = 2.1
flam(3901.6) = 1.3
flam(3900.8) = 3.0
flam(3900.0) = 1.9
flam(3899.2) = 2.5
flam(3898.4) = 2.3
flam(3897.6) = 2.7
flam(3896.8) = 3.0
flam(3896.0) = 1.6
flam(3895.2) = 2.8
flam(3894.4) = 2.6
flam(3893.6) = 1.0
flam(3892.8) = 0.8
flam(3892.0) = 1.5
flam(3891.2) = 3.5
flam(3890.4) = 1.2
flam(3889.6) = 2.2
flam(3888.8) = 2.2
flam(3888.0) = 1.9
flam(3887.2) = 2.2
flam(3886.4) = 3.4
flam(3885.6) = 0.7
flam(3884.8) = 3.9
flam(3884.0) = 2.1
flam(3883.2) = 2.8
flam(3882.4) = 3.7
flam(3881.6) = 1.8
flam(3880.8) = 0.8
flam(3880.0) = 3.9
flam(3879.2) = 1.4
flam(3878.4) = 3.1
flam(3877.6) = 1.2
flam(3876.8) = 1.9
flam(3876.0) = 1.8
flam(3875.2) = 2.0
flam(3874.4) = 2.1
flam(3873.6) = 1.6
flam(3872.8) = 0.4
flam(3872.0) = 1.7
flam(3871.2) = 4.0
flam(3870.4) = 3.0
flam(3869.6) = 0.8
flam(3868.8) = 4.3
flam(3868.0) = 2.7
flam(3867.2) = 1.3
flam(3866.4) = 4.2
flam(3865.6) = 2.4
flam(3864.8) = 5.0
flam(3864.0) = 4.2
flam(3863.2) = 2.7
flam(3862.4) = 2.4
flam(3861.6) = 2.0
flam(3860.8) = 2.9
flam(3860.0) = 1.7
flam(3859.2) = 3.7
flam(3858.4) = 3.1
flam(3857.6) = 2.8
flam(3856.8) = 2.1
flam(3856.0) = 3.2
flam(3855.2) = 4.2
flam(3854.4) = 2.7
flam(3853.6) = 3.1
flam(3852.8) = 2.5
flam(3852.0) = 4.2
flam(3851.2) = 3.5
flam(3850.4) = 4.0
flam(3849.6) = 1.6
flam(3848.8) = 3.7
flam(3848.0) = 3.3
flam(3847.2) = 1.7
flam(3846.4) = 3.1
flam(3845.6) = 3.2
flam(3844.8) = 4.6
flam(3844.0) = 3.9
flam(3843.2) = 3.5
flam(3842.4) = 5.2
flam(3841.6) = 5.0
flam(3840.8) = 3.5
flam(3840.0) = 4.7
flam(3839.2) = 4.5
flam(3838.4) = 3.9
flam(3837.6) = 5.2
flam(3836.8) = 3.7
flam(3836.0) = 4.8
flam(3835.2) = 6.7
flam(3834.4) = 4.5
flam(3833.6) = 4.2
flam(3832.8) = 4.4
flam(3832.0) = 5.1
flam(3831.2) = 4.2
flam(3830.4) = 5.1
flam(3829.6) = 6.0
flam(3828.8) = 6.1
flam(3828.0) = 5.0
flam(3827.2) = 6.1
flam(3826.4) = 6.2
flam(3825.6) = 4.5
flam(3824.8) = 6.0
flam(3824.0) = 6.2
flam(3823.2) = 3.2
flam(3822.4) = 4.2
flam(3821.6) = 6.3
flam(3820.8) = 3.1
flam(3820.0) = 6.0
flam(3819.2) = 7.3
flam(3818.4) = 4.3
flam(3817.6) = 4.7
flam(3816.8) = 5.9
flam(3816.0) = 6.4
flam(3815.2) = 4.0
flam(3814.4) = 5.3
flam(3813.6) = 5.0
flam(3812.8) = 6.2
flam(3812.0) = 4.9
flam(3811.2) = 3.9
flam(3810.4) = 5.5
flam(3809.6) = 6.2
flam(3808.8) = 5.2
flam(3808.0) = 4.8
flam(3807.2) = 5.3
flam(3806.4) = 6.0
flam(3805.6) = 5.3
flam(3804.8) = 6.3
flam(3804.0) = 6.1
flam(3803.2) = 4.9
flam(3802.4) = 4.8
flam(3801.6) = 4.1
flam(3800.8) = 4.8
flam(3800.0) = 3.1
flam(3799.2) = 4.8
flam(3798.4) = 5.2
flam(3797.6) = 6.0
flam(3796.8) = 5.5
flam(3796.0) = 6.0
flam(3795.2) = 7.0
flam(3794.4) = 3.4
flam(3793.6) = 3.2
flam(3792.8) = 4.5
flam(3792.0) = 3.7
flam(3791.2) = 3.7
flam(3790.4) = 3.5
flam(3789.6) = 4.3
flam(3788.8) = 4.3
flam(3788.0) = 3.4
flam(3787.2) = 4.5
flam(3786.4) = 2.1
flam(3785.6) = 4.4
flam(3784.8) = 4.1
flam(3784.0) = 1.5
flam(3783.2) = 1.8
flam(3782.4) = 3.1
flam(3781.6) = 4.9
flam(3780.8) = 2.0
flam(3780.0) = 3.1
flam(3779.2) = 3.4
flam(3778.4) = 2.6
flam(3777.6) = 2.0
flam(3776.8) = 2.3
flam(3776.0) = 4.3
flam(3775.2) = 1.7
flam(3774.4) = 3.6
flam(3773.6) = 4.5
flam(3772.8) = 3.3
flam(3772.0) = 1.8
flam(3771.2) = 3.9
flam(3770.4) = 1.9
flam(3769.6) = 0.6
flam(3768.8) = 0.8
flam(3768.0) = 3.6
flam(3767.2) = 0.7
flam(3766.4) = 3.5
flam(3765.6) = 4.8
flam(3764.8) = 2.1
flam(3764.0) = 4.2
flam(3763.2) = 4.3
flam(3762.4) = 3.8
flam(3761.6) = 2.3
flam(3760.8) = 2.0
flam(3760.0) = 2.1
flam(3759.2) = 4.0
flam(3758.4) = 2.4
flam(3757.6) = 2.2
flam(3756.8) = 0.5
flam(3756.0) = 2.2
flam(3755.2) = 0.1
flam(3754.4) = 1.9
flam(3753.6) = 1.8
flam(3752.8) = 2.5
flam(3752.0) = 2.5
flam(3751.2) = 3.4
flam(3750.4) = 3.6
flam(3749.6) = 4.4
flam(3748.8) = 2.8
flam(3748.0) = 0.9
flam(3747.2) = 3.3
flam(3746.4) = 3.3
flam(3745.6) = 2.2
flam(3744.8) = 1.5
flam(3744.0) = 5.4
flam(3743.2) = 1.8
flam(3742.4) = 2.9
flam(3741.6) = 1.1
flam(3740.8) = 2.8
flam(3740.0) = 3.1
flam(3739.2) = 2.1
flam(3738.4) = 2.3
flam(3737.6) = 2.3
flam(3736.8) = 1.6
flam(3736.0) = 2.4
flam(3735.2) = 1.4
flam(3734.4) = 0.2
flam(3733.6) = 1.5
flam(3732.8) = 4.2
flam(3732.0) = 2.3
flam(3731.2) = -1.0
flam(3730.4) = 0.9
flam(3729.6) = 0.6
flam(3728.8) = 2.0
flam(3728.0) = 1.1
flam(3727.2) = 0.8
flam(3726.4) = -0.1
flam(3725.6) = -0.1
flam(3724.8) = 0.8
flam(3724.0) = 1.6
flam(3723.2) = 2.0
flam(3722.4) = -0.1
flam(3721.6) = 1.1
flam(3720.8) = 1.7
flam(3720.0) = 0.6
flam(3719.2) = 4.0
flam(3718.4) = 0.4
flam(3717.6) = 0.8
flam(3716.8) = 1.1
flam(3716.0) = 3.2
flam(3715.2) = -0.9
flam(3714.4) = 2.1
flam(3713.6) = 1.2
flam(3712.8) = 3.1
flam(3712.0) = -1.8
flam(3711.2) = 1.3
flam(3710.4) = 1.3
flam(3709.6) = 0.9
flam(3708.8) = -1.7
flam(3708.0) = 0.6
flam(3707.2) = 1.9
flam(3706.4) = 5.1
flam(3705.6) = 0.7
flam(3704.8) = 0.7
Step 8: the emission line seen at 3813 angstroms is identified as C IV 1549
